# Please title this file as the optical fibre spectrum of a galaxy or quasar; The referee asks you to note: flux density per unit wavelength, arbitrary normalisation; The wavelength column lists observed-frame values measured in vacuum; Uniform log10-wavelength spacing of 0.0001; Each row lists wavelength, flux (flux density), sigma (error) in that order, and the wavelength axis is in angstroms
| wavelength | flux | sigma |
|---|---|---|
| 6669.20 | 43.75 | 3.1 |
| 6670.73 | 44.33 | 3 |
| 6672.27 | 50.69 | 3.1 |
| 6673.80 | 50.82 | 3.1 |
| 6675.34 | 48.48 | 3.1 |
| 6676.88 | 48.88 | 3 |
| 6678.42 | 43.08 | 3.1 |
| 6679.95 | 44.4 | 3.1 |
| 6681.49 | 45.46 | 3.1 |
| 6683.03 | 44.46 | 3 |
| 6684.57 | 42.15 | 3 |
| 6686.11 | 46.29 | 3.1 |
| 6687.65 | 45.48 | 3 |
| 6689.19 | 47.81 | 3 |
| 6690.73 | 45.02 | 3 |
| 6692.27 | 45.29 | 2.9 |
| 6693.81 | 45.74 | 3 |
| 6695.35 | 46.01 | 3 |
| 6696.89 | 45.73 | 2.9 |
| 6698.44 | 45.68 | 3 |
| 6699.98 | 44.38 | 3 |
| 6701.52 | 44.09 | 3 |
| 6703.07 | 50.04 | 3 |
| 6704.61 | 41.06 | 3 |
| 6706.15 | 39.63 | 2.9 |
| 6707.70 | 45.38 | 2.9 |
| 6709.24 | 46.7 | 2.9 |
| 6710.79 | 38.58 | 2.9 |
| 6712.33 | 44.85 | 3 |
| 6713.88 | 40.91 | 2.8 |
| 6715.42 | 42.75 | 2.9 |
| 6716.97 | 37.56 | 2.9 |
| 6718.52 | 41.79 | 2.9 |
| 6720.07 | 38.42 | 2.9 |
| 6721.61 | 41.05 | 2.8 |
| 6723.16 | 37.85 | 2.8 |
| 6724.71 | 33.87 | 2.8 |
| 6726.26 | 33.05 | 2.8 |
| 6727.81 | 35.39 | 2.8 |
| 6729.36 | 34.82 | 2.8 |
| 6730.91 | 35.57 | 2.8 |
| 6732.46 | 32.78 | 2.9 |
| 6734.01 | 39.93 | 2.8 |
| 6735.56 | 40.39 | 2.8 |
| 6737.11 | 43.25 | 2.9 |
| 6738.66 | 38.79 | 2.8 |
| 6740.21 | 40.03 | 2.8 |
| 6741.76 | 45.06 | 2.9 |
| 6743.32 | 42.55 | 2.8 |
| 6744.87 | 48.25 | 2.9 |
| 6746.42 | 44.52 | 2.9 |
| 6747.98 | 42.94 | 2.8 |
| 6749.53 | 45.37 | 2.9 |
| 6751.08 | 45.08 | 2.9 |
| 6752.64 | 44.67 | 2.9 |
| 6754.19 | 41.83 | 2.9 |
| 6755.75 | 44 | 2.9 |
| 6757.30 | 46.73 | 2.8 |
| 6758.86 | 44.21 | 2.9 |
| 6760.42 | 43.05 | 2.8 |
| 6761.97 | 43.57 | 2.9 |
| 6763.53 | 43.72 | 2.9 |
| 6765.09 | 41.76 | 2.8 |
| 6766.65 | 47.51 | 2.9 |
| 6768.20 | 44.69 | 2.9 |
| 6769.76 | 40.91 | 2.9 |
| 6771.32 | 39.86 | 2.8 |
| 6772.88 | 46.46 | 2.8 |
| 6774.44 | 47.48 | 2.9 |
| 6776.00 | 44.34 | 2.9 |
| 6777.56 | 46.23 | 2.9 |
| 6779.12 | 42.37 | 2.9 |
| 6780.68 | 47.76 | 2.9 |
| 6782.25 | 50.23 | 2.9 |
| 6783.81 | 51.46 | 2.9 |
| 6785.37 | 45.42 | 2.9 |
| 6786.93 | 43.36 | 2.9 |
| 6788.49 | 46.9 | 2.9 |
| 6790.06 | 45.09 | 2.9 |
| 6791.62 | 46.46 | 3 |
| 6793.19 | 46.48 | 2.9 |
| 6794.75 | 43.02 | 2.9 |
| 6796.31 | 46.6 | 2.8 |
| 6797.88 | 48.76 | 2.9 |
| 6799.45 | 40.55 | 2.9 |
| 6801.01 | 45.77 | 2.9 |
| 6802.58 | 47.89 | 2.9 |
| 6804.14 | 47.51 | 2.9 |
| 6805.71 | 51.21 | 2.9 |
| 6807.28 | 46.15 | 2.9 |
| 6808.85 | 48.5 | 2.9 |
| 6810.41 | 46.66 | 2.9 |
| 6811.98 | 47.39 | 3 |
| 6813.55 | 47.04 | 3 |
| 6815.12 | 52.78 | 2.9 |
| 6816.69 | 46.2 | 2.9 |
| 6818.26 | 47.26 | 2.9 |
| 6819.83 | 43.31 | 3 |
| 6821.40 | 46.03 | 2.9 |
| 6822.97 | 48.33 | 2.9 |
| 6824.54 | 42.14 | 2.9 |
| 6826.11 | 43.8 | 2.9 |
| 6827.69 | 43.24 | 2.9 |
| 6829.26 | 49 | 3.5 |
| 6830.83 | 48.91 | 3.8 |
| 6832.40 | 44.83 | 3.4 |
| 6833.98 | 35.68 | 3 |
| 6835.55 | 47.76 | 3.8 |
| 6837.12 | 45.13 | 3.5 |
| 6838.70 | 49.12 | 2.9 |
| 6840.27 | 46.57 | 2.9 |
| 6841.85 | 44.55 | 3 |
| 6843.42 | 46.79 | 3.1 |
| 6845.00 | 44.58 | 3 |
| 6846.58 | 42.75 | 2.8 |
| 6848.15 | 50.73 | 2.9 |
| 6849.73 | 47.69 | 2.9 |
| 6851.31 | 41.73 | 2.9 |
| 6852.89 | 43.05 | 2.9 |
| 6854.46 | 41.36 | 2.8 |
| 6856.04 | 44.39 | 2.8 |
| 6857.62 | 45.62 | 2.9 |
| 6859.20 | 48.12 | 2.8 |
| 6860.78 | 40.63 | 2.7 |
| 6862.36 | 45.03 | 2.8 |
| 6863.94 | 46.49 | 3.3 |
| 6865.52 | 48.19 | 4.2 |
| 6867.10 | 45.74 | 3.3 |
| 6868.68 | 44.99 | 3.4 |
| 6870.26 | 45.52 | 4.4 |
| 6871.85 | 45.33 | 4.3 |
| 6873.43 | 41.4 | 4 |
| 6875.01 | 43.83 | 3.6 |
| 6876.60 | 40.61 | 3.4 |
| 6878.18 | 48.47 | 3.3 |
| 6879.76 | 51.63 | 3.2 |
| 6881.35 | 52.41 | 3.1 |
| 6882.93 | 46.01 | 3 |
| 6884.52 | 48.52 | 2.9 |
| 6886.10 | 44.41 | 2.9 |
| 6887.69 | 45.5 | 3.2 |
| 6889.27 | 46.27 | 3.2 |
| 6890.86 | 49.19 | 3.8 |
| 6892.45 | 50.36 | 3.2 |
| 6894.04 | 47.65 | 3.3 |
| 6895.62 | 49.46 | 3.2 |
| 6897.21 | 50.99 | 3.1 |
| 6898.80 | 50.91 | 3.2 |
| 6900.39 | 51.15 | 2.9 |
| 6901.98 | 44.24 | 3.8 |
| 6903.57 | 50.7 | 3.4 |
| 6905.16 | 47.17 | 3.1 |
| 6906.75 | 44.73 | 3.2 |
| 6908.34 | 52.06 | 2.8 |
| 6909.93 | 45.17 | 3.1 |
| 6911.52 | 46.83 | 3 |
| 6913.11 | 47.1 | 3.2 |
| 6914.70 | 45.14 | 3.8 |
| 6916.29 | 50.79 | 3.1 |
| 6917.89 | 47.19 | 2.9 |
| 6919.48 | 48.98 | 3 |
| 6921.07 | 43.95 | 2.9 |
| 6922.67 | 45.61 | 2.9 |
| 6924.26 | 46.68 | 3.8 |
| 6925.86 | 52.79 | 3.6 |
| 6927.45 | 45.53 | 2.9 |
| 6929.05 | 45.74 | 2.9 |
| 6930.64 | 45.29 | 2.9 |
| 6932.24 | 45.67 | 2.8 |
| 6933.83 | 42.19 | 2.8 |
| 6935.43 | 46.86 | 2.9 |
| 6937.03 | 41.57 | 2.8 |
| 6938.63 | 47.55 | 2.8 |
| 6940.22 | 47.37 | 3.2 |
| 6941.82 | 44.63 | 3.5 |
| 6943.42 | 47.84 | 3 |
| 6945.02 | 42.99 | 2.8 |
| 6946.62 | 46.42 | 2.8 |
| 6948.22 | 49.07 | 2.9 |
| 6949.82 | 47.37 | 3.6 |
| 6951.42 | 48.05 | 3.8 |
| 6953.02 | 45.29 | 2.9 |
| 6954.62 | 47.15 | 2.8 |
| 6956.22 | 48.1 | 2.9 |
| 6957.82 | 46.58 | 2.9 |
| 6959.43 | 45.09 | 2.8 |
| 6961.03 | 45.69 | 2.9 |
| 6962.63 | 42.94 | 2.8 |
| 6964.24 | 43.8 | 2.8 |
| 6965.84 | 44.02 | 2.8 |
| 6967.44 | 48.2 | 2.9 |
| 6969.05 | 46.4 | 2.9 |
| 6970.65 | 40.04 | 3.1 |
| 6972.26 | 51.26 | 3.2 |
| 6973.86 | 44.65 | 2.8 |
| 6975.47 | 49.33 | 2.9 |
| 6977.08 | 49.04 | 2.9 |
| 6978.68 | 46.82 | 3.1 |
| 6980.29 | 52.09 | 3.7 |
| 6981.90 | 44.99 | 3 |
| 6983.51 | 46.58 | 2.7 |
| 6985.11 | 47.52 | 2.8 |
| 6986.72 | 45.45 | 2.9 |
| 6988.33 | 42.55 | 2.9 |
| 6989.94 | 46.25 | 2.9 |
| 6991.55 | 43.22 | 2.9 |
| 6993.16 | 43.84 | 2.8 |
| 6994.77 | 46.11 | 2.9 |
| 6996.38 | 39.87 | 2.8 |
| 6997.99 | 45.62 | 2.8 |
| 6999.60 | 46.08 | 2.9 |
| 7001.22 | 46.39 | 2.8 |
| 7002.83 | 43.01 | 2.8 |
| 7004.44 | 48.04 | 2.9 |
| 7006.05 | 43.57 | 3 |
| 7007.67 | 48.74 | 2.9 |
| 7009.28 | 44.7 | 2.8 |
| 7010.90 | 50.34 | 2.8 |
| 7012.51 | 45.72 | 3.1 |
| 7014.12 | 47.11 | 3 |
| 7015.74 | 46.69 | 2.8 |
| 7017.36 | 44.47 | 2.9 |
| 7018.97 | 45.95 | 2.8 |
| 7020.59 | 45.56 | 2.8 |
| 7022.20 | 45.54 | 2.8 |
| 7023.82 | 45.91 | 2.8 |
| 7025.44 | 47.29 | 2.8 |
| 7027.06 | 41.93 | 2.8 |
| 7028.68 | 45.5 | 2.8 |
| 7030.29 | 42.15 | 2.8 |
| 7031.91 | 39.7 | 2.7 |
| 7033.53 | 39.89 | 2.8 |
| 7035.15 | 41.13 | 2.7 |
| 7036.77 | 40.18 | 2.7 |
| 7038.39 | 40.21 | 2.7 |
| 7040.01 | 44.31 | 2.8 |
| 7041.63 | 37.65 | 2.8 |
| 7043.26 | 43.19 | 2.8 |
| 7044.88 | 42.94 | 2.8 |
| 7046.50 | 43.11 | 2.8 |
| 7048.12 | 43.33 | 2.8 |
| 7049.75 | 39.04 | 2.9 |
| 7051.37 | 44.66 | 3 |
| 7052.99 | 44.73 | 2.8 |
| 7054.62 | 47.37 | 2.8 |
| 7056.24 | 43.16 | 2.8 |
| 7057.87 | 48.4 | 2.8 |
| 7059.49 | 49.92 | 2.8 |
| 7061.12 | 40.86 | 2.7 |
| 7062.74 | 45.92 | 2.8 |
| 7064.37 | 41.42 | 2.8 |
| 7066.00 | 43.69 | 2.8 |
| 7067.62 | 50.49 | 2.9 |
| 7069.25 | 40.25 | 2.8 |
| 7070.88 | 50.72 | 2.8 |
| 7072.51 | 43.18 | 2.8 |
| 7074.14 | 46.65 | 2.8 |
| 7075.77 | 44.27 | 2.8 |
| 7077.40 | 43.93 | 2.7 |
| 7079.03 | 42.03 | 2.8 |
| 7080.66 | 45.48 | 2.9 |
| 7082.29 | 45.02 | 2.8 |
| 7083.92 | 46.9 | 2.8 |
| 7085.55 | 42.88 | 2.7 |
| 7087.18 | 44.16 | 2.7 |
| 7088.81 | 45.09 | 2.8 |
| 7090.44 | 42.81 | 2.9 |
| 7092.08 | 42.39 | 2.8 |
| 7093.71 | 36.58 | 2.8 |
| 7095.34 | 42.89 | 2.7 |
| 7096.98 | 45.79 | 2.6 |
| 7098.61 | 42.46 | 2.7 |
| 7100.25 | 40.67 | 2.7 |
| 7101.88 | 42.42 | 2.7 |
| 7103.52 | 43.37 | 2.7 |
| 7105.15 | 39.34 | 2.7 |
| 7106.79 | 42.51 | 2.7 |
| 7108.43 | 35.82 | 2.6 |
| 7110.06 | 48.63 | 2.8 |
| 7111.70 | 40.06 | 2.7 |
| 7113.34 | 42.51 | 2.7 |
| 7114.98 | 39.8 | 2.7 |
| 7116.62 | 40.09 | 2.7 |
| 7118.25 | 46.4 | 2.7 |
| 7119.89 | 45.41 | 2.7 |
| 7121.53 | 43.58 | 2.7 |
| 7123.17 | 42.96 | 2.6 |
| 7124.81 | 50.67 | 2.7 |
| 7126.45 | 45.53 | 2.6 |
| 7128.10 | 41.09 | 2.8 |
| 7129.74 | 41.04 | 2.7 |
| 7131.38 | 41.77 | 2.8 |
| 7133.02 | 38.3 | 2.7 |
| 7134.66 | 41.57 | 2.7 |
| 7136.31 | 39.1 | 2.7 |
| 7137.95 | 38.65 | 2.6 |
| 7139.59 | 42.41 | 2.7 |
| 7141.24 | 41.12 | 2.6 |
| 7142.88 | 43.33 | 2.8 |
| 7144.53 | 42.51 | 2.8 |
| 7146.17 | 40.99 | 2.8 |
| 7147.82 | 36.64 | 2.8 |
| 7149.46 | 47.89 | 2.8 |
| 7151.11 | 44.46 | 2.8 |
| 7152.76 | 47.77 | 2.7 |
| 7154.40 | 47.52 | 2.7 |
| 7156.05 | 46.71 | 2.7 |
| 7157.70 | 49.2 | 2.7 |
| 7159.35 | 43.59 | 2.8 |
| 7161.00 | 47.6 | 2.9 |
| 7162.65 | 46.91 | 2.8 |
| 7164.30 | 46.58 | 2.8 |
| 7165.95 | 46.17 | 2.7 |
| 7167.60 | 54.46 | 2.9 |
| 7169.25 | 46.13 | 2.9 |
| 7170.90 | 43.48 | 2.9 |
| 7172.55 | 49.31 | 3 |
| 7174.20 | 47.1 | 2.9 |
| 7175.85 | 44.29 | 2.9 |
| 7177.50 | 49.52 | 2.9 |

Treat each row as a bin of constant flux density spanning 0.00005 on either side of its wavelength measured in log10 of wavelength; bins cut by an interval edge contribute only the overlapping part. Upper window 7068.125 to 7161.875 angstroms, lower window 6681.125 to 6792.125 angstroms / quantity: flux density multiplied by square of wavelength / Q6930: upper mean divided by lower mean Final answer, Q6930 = 1.12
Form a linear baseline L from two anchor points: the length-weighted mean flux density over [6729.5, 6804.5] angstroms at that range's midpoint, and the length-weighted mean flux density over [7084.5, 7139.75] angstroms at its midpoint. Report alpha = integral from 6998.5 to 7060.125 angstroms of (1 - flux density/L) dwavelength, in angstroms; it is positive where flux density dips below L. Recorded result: -2.4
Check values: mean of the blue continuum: 44.1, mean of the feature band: 44.4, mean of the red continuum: 42.3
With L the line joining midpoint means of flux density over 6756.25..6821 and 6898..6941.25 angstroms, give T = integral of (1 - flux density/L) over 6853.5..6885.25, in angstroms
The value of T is 0.6 angstroms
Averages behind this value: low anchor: 45.9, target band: 45.7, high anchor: 47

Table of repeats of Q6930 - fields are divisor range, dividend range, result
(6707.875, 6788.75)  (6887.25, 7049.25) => 1.15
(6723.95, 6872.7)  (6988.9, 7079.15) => 1.07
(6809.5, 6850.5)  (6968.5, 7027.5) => 1.05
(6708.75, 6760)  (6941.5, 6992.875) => 1.21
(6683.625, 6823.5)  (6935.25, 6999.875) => 1.11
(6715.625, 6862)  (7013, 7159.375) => 1.07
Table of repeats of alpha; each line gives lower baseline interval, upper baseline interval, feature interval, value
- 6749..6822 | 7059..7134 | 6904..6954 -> -2.2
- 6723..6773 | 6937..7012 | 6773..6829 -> -5.0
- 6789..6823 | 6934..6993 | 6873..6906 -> -0.9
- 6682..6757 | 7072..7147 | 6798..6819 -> -2.5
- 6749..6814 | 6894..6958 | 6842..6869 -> 0.7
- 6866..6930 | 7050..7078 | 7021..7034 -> 0.6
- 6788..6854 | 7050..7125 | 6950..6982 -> -1.2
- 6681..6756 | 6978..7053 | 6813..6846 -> -2.1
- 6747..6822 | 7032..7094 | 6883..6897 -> -0.9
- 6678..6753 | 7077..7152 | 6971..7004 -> -2.7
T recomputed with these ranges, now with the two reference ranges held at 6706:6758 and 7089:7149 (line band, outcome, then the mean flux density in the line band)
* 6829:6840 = -1.2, 45.7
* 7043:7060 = -1.1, 44.5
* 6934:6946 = -1.1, 45.4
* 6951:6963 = -1.3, 46.2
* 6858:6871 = -1.3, 45.6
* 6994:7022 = -2.7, 45.8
